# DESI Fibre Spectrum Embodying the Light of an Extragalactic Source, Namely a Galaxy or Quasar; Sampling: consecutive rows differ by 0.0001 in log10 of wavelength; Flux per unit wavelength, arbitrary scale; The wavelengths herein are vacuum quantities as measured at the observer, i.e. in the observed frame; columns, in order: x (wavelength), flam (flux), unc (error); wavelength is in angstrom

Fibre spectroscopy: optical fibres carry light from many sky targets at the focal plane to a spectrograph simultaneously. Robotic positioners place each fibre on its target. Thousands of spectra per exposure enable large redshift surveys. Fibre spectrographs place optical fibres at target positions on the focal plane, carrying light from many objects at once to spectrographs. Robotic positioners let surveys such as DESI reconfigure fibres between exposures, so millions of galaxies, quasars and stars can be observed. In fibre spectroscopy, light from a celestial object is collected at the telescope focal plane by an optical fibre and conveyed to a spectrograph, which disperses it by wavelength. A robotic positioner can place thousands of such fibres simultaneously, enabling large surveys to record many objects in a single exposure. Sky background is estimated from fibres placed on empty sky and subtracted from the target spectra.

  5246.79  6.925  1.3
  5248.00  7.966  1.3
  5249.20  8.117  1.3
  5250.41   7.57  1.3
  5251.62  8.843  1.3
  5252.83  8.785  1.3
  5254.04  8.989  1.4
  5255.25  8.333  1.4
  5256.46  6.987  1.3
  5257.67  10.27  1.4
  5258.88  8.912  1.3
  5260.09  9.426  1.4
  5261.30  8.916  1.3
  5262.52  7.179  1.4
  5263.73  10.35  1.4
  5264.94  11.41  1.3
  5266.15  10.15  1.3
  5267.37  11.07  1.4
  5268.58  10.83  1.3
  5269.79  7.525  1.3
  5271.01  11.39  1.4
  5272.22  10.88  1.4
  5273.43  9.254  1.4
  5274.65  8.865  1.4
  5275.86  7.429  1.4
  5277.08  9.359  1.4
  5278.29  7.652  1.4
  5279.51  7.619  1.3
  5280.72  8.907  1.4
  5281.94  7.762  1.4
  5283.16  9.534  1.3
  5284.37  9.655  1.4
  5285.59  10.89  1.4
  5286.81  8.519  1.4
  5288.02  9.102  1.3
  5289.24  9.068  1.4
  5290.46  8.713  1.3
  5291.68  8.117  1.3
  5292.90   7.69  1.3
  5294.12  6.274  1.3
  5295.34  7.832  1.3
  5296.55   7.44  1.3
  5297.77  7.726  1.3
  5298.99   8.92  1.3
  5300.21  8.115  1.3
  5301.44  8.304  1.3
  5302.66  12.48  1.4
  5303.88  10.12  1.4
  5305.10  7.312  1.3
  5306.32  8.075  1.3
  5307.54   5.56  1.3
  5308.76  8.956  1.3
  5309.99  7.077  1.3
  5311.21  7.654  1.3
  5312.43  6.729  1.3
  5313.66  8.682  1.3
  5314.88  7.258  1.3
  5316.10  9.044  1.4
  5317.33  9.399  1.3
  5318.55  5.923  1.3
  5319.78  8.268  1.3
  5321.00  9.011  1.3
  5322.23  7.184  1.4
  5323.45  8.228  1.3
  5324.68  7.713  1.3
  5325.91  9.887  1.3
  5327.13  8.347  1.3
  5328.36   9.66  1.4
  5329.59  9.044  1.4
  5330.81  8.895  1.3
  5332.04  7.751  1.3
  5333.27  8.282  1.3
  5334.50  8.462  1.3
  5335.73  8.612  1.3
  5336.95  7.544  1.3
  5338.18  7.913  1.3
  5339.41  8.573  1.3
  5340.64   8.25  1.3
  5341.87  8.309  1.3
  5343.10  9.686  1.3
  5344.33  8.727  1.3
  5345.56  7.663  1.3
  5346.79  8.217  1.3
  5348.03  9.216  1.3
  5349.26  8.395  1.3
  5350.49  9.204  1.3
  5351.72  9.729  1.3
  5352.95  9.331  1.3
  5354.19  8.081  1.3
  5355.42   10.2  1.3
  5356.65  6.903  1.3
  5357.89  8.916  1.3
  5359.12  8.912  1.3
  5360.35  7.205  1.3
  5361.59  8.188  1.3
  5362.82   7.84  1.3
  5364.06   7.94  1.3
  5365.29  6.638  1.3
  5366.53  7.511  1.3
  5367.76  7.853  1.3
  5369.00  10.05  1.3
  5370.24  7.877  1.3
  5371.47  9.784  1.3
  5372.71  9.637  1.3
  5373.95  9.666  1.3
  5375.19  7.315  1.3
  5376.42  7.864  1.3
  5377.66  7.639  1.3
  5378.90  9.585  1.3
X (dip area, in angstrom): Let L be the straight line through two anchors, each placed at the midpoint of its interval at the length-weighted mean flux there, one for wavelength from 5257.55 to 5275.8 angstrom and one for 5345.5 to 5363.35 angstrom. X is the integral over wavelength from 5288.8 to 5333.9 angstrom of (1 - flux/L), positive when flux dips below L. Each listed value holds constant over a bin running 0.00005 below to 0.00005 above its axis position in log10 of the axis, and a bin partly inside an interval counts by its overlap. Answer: 4.3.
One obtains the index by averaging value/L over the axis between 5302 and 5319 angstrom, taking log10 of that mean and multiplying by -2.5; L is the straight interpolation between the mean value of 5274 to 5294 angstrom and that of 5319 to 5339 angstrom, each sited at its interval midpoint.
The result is 0.04 mag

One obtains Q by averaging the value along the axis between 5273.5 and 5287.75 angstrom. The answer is 8.77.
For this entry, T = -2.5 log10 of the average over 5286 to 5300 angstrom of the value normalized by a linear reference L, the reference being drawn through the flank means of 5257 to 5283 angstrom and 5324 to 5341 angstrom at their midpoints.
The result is 0.105 mag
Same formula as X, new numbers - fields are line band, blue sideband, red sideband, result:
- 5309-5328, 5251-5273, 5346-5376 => 1.8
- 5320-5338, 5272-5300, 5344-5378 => 0.1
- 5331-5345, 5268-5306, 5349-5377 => 0.3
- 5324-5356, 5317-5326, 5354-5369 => -2.4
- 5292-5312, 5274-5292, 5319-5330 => 1.3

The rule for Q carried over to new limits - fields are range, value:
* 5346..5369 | 8.39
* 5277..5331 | 8.38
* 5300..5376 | 8.41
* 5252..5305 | 8.98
